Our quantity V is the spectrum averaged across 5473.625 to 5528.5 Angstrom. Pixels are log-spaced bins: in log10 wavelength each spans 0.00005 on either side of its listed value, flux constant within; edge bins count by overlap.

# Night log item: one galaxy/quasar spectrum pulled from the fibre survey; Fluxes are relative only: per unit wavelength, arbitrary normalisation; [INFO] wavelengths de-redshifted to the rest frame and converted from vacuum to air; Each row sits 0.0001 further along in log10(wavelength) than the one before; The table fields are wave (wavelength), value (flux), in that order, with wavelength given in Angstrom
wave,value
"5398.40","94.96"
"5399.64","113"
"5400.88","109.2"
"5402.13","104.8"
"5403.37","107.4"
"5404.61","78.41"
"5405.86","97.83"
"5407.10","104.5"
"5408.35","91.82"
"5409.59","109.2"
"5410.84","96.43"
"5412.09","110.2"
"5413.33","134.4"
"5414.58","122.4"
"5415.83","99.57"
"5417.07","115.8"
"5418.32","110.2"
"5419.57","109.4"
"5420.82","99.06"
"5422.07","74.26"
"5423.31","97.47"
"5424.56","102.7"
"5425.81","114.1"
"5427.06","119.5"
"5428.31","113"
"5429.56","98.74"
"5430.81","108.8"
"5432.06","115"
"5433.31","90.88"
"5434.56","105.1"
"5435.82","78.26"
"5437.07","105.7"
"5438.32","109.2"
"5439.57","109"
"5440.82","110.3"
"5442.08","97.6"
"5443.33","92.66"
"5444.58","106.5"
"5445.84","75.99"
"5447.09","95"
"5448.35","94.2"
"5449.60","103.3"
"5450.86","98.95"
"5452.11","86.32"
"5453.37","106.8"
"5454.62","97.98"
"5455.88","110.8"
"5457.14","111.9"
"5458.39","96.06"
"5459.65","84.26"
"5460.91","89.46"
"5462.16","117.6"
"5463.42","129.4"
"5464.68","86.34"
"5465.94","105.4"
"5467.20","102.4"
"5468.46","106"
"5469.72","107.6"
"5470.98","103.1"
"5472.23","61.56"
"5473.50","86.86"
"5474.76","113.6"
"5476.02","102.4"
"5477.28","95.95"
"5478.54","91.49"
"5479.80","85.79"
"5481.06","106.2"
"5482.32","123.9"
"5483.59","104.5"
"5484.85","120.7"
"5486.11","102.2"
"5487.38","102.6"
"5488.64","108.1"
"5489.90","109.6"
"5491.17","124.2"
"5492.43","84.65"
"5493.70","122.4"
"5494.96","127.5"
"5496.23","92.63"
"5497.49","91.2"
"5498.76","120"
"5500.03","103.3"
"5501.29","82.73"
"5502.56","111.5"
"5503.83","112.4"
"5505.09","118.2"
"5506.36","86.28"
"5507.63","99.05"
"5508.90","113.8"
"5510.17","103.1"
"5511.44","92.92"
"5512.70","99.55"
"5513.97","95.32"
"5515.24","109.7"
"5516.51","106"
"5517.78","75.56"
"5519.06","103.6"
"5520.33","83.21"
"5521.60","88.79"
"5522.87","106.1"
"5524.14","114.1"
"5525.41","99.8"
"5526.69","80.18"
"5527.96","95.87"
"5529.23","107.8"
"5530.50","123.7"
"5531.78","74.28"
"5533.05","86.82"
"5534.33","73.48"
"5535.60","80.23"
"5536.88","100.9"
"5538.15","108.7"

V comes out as 102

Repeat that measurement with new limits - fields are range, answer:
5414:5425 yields 103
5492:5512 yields 104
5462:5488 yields 102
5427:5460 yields 101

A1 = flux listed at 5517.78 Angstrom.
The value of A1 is 75.56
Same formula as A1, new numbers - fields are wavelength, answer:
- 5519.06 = 103.6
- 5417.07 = 115.8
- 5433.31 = 90.88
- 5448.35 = 94.2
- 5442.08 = 97.6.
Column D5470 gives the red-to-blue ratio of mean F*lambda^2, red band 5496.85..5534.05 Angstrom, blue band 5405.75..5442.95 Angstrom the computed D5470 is 1.0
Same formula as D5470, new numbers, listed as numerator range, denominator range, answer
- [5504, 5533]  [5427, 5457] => 1.01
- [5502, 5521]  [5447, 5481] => 1.03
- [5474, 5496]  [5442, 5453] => 1.15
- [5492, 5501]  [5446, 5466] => 1.07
